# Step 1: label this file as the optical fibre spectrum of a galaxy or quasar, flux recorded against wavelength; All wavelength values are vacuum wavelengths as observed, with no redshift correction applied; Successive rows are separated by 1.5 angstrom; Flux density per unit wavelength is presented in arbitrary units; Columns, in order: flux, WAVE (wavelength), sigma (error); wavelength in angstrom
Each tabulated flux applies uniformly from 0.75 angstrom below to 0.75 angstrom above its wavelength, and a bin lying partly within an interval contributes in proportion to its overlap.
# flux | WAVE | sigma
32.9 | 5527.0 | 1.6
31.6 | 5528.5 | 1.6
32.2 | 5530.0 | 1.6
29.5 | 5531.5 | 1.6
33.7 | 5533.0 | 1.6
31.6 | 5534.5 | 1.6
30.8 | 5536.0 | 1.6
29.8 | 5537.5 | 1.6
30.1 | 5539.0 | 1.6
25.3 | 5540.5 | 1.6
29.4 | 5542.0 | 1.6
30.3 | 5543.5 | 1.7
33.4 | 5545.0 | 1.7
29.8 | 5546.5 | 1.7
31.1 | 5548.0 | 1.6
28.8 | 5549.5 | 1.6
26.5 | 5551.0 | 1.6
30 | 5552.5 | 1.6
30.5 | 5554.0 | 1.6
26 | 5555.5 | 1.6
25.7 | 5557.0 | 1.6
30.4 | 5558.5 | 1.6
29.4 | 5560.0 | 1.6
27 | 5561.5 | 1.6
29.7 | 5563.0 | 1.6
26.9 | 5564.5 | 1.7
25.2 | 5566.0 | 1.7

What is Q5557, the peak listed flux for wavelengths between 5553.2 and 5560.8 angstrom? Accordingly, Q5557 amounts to 30.5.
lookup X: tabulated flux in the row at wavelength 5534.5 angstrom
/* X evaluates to 31.6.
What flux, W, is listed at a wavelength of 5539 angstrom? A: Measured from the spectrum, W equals 30.1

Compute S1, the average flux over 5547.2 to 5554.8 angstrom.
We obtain 29.4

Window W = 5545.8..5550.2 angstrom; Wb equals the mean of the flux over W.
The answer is 29.9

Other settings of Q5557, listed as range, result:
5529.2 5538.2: 33.7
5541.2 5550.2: 33.4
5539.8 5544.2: 30.3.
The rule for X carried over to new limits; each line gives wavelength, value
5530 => 32.2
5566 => 25.2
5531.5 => 29.5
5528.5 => 31.6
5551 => 26.5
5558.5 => 30.4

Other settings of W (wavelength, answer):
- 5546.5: 29.8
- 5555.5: 26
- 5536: 30.8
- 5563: 29.7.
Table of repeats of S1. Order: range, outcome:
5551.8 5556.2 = 28.9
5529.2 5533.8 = 31.8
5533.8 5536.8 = 31.2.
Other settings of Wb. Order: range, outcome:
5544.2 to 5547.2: 31.6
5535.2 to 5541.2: 29.1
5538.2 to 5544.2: 28.8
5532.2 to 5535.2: 32.6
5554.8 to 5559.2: 27.3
